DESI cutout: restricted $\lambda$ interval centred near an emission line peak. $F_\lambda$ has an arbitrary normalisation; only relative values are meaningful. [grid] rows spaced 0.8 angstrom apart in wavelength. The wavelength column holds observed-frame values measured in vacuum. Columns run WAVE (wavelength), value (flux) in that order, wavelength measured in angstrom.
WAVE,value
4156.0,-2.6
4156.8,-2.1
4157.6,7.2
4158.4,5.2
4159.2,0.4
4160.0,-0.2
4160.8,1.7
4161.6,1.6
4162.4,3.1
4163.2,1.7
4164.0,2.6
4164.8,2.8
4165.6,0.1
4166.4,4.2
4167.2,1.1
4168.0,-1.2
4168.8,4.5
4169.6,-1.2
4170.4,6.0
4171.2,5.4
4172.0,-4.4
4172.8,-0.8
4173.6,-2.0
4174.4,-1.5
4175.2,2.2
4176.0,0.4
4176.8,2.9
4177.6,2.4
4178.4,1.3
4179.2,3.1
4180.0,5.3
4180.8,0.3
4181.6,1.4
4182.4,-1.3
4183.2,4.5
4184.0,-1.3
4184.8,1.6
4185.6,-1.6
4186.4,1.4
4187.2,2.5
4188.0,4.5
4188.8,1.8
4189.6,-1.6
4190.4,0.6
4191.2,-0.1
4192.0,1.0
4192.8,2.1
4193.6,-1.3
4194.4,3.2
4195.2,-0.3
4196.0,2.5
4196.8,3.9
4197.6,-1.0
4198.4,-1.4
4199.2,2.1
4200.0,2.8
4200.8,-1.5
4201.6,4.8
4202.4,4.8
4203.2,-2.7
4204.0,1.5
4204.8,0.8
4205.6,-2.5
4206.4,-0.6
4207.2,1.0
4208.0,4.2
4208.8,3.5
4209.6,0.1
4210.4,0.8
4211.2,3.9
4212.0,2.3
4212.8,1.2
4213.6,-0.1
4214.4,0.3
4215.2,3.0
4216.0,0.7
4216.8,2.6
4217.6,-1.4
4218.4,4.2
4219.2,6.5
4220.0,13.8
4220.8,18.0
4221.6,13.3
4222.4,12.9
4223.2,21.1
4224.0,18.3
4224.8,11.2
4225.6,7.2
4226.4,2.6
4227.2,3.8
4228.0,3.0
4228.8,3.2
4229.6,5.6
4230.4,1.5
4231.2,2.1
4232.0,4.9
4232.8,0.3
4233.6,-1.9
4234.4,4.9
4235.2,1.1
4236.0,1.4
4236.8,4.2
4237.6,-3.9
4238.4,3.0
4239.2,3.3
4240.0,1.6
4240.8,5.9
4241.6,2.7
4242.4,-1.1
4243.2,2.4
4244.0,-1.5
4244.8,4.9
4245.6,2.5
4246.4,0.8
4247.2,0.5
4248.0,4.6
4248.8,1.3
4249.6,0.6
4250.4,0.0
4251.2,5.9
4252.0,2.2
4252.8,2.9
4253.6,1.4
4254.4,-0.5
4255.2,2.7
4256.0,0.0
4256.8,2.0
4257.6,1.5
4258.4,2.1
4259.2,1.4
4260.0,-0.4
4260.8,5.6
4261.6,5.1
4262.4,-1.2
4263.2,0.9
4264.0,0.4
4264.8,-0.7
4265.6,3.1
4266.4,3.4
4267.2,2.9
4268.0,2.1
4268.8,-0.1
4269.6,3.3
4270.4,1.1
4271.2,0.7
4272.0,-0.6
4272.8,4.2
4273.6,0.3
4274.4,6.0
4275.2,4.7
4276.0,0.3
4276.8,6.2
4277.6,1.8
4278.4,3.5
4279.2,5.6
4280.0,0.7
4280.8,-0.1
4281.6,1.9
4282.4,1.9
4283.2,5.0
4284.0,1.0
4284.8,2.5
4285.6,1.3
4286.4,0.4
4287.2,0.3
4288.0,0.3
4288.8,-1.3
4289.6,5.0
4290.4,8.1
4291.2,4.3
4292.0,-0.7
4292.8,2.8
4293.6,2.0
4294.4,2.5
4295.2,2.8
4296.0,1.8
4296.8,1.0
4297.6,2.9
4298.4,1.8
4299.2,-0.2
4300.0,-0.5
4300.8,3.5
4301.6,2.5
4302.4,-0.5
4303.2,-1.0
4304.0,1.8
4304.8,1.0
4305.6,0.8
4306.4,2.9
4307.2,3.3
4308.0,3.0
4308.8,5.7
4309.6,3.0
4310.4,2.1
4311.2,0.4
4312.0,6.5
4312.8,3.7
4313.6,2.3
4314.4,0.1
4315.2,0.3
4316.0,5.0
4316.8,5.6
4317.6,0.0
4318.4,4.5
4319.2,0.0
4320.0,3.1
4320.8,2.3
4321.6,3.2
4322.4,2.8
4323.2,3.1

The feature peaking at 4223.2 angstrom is [O II] 3727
